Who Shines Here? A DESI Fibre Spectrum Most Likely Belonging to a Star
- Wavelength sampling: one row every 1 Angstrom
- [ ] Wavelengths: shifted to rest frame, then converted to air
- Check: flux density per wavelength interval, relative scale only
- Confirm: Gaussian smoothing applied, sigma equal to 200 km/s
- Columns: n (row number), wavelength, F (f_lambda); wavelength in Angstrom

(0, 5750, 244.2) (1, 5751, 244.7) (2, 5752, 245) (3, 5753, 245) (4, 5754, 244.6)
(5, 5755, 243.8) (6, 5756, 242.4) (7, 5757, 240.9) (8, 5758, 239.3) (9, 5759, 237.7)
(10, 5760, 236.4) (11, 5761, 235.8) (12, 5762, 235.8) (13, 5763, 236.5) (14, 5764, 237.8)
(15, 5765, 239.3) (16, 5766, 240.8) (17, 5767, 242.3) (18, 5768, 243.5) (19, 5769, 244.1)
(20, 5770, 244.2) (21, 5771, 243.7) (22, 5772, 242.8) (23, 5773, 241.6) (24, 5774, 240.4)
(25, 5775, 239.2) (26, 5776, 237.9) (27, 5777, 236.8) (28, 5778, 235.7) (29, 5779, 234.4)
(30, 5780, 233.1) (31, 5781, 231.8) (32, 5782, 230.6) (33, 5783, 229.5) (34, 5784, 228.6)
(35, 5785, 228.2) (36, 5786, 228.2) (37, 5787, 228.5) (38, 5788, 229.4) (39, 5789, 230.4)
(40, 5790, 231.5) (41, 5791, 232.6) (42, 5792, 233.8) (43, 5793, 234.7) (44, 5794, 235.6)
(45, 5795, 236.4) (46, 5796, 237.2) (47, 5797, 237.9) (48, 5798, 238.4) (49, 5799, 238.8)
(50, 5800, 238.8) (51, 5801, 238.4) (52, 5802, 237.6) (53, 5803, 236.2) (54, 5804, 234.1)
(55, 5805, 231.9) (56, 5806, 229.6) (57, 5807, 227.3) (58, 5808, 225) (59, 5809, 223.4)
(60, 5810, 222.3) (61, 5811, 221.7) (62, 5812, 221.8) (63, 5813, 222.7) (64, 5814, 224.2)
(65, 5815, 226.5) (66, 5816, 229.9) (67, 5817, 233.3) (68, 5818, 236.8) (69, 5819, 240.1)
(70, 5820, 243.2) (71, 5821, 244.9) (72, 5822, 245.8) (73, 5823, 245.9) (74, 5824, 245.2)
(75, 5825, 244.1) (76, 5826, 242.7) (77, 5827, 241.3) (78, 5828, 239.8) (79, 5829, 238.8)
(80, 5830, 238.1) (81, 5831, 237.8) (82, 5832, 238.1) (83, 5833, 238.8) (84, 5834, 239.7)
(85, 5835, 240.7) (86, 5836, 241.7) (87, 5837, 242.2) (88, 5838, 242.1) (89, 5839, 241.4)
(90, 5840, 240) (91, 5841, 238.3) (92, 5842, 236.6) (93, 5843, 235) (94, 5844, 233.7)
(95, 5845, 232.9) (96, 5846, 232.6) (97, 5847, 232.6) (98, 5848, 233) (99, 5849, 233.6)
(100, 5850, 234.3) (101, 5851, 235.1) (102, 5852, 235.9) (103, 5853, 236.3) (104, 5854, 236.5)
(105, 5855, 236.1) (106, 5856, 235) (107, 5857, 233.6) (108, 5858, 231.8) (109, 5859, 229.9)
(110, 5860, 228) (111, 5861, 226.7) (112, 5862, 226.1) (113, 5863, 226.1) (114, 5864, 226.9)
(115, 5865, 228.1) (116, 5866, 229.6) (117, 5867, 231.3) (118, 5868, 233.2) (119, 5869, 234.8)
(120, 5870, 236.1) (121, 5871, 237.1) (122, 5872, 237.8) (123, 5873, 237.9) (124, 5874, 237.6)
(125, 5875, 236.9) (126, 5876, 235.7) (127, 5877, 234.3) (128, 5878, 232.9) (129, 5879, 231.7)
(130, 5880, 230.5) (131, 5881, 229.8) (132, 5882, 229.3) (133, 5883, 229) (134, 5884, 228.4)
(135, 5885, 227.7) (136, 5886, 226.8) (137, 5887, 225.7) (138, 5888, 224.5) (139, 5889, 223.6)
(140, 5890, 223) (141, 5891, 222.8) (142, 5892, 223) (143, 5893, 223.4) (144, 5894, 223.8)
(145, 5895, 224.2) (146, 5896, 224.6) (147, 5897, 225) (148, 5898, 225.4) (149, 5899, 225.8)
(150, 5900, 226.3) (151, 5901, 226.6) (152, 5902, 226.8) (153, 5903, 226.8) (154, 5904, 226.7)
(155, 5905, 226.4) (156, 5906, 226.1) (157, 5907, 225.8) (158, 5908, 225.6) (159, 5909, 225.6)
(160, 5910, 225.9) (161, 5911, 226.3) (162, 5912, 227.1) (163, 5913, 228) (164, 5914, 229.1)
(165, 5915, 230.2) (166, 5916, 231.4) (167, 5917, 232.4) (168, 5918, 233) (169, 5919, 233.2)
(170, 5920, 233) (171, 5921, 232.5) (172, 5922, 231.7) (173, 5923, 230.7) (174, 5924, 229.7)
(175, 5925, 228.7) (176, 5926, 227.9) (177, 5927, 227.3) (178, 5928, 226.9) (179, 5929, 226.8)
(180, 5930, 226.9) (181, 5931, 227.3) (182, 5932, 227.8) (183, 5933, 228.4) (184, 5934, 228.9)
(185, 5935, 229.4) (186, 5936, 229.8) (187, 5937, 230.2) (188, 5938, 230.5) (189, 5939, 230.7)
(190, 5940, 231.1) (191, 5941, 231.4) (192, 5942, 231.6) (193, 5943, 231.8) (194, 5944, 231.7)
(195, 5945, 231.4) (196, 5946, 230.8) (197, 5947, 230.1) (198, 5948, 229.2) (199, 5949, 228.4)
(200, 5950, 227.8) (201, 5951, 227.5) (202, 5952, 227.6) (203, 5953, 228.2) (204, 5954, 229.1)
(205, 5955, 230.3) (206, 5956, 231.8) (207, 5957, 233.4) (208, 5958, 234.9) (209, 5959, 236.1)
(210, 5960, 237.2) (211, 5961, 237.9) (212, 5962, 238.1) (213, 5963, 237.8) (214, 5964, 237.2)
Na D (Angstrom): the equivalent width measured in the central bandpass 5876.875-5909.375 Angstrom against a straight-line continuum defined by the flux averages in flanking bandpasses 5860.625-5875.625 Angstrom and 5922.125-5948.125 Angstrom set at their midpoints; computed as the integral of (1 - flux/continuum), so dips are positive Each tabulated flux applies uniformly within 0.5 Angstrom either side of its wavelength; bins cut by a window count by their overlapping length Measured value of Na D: 0.7 Angstrom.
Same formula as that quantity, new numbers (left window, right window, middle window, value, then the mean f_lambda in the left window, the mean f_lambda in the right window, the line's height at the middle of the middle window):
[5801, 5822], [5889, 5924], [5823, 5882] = -1.53 Angstrom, 231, 227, 229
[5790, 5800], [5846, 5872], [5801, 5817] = 0.49 Angstrom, 236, 232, 235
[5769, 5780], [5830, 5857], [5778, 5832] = 0.99 Angstrom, 240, 237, 238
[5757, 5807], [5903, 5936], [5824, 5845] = -0.57 Angstrom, 236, 229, 233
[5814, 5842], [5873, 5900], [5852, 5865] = 0.13 Angstrom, 240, 228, 234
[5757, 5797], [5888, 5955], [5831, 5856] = -0.48 Angstrom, 236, 228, 232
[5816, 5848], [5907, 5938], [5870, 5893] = 0.34 Angstrom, 239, 229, 234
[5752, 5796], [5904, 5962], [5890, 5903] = 0.38 Angstrom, 237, 230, 232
